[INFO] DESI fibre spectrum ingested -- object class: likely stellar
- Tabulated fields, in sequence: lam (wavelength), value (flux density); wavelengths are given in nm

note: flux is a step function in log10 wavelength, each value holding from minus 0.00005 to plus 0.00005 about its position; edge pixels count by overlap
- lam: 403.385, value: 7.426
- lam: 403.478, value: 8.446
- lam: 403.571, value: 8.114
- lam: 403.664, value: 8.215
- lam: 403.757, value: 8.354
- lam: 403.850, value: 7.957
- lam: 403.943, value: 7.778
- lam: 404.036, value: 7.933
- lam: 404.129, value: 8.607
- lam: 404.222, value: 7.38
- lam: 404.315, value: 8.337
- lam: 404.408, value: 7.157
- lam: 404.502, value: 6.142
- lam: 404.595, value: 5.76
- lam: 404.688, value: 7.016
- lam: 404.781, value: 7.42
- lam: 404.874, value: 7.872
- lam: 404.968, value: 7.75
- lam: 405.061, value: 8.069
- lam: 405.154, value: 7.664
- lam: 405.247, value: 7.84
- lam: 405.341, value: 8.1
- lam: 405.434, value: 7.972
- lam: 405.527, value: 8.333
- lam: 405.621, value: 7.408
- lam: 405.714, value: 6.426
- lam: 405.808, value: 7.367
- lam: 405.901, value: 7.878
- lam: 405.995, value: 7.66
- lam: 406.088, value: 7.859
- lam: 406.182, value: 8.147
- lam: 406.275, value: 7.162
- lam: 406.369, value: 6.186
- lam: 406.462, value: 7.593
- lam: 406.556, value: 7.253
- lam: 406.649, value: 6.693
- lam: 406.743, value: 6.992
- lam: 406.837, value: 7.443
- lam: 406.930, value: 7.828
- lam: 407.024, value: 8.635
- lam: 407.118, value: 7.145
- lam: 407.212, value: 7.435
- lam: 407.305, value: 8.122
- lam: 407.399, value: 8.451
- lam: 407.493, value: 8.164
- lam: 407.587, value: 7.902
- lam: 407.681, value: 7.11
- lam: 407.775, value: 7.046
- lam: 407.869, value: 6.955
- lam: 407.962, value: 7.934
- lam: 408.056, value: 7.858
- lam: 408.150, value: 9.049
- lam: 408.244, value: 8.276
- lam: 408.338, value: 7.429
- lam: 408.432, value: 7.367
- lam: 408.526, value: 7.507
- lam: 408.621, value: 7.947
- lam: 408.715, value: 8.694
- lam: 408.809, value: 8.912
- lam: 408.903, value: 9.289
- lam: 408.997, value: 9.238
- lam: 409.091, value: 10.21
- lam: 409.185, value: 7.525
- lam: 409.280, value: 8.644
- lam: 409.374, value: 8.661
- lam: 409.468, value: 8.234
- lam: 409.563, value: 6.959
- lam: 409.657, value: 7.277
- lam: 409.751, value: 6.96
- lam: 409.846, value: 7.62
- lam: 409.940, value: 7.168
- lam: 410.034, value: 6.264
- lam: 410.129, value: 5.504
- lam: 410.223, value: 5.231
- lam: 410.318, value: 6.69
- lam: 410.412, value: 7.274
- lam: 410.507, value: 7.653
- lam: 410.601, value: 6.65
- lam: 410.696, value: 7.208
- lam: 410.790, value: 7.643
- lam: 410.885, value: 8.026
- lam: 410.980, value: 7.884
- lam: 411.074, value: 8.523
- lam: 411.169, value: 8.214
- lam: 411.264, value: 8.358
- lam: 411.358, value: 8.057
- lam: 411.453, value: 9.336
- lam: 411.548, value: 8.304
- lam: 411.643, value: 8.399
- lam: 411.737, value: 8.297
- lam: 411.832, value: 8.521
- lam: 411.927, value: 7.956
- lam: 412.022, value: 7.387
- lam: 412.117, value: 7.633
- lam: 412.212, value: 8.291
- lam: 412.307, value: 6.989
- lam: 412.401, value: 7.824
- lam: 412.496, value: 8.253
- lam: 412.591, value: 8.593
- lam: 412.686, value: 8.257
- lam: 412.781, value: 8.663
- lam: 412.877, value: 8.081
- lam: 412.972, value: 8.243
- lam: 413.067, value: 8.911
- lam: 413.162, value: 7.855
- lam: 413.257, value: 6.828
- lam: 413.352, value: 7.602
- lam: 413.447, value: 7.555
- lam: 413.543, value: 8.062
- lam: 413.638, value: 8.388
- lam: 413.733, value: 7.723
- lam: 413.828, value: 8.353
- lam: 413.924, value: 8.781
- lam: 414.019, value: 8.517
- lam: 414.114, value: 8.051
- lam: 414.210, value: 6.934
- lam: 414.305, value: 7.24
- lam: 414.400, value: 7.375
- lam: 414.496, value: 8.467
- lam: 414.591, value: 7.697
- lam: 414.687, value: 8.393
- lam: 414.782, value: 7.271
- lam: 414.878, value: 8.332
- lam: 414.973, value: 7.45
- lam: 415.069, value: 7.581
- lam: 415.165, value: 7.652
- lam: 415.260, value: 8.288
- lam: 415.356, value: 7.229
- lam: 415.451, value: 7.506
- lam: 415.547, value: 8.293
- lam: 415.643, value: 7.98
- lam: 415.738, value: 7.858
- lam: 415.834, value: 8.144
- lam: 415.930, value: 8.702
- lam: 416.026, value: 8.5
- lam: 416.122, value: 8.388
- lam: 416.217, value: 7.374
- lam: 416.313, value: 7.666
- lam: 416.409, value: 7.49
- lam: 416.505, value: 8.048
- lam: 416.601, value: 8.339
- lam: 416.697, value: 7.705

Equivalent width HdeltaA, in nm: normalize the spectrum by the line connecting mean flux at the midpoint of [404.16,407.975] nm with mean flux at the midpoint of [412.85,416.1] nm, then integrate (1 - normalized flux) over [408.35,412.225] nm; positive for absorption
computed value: -0.06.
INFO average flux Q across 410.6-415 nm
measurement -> 8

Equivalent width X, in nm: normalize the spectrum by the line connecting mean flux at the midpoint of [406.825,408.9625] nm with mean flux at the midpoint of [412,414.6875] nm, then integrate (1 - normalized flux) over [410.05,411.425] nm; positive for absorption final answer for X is 0.10 nm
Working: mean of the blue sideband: 7.95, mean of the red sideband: 7.96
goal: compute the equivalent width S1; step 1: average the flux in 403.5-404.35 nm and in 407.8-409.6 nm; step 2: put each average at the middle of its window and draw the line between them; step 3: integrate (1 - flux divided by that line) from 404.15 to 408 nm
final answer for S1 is 0.30 nm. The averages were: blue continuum 8.08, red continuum 8.24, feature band 7.51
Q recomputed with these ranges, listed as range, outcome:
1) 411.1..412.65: 8.16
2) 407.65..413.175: 7.88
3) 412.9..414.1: 8.07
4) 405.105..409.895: 7.81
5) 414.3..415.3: 7.82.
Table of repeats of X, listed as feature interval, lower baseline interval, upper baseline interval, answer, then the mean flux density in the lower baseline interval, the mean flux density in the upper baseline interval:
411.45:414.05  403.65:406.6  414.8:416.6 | -0.10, 7.57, 7.91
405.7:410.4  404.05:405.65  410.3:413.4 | 0.07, 7.59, 7.97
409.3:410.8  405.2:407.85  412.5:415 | 0.13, 7.57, 7.99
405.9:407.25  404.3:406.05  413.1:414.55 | 0.02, 7.47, 7.86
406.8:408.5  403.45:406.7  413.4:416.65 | -0.02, 7.59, 7.93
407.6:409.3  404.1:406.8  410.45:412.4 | -0.10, 7.44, 7.96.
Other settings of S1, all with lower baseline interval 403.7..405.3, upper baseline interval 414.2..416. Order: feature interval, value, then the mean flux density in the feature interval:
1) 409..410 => -0.033 nm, 7.96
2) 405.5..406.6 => 0.030 nm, 7.42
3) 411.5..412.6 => -0.036 nm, 8.02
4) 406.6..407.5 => -0.002 nm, 7.67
